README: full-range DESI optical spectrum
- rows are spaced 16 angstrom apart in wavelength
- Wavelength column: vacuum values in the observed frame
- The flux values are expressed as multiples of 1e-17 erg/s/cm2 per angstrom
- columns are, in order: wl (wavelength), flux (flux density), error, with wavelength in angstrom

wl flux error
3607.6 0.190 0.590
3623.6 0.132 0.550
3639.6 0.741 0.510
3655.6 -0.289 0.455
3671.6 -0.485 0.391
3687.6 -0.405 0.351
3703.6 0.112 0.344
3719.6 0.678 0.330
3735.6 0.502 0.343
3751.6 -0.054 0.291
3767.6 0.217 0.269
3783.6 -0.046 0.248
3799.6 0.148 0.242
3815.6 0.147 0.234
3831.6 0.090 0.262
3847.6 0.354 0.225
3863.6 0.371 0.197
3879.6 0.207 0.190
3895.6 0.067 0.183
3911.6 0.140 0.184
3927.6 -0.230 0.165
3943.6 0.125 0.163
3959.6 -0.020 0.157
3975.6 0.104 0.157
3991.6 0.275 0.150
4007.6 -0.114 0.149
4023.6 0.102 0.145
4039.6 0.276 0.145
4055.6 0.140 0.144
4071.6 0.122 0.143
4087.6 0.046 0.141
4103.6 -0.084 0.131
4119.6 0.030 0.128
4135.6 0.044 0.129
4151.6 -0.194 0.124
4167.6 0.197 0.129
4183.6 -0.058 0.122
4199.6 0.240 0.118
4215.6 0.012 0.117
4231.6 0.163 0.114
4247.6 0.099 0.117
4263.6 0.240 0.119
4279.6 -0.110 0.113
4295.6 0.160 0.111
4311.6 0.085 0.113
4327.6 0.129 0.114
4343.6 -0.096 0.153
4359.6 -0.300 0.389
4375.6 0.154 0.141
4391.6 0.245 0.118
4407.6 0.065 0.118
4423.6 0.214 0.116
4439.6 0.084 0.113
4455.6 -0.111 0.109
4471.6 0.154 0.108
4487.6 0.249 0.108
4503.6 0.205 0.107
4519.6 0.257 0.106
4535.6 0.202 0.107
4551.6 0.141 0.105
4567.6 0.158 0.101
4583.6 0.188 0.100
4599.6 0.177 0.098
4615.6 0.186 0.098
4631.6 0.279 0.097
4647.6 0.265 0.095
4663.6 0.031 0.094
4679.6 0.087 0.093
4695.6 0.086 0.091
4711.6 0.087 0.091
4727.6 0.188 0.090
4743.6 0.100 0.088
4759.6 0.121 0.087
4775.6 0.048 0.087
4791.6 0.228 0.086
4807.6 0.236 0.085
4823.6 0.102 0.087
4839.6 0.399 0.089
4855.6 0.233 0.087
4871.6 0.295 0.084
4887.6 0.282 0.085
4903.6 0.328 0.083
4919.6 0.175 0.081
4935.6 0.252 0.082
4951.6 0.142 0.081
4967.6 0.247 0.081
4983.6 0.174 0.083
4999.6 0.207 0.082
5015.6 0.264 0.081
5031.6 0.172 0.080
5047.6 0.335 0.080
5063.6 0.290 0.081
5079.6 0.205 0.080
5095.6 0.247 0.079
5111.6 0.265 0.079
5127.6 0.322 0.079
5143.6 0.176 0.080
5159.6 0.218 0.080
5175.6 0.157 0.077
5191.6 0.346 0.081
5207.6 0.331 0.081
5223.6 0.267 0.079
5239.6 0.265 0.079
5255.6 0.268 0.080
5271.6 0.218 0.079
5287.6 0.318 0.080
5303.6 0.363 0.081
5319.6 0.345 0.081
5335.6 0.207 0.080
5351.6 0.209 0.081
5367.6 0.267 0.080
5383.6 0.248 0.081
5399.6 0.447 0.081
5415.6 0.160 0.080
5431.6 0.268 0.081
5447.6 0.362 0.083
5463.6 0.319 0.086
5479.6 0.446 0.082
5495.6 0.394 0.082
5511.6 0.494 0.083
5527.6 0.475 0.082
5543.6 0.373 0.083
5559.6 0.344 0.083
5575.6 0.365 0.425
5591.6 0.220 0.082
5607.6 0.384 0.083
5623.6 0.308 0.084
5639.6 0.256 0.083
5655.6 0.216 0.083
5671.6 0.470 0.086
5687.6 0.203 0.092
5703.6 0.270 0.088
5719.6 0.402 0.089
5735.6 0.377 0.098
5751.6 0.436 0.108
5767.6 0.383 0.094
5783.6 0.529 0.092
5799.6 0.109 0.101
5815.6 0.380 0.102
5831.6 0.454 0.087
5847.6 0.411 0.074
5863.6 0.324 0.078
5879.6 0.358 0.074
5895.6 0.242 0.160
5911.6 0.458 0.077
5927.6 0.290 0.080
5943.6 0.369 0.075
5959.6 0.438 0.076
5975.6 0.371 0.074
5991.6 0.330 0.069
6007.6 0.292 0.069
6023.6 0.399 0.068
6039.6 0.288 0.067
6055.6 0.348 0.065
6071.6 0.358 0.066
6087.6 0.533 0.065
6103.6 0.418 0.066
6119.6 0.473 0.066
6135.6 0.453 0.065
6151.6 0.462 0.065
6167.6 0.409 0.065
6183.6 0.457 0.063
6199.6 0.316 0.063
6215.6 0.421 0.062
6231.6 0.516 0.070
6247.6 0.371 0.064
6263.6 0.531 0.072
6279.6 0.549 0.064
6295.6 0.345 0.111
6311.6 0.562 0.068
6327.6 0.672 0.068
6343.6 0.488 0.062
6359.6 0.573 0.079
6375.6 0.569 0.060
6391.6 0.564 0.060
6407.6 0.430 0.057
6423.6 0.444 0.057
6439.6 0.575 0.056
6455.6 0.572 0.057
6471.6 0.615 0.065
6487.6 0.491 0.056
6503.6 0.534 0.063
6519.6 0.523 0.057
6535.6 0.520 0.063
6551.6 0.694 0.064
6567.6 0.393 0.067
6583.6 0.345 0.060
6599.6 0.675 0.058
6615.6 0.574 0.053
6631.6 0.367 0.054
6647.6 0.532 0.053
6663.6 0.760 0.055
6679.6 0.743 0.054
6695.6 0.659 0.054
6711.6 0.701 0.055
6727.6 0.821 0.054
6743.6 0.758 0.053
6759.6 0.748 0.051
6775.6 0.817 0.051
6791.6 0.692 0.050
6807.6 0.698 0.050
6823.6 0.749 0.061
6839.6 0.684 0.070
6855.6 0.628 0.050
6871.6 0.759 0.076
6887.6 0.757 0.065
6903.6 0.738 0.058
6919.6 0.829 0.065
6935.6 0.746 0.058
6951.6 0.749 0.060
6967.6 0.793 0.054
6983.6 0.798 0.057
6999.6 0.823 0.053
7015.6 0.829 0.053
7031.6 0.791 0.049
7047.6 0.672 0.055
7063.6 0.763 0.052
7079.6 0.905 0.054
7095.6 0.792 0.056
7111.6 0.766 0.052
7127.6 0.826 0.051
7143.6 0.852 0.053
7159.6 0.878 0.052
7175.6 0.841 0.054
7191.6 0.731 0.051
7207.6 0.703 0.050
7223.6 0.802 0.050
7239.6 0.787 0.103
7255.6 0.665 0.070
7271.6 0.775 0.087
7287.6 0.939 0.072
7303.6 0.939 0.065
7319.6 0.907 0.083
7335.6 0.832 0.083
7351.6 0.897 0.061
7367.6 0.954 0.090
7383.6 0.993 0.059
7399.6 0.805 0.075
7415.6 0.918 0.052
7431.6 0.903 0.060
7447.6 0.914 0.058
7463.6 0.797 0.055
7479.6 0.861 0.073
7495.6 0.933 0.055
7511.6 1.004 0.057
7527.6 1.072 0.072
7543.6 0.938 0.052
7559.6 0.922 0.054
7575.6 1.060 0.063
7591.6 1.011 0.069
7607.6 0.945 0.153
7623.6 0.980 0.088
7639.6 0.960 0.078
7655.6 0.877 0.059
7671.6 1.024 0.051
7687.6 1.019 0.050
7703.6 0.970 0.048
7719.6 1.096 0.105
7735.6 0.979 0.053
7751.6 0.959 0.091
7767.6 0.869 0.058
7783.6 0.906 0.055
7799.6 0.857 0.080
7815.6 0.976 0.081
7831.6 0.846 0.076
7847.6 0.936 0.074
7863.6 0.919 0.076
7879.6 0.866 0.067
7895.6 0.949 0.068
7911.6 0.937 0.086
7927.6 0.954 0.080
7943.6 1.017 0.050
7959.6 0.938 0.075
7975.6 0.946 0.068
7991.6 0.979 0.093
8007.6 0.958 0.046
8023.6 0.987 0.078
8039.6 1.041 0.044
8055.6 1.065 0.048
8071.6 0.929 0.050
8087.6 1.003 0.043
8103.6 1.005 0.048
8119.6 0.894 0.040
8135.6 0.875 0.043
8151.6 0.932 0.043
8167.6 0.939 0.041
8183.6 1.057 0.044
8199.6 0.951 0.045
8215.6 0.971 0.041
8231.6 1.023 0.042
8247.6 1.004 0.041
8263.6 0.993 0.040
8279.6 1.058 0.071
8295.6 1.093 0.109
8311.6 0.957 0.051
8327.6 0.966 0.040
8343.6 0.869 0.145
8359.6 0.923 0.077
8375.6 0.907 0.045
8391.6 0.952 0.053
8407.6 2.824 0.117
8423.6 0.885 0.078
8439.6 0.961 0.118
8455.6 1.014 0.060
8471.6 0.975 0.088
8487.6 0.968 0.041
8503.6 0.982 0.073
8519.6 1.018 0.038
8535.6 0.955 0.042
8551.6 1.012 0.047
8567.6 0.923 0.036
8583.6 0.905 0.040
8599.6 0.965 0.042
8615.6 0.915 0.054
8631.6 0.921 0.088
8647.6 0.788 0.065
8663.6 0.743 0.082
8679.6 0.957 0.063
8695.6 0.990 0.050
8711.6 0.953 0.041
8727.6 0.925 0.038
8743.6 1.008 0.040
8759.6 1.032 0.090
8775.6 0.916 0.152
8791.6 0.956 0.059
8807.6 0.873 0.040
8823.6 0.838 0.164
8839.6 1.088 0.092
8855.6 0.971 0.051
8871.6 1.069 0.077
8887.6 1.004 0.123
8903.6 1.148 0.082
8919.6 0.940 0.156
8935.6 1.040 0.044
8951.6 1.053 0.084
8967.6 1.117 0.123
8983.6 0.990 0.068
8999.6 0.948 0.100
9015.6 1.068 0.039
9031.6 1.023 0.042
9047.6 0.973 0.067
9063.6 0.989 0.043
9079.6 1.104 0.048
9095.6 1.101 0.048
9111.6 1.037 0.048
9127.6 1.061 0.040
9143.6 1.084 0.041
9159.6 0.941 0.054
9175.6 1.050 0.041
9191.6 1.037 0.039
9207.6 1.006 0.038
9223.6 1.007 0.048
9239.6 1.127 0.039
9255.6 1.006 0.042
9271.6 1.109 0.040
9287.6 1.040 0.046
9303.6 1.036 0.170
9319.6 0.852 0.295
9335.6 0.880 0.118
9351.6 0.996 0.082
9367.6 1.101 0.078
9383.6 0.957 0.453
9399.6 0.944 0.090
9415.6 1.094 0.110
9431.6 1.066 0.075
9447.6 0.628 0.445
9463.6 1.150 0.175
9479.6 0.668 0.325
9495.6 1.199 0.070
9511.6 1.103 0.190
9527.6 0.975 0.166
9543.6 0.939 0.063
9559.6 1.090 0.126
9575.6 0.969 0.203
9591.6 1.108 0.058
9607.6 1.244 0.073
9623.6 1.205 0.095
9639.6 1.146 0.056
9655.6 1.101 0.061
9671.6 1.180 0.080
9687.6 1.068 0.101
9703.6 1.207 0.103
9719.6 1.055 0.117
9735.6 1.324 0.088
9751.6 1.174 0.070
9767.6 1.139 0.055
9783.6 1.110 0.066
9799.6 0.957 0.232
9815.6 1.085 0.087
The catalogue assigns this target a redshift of 0.671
